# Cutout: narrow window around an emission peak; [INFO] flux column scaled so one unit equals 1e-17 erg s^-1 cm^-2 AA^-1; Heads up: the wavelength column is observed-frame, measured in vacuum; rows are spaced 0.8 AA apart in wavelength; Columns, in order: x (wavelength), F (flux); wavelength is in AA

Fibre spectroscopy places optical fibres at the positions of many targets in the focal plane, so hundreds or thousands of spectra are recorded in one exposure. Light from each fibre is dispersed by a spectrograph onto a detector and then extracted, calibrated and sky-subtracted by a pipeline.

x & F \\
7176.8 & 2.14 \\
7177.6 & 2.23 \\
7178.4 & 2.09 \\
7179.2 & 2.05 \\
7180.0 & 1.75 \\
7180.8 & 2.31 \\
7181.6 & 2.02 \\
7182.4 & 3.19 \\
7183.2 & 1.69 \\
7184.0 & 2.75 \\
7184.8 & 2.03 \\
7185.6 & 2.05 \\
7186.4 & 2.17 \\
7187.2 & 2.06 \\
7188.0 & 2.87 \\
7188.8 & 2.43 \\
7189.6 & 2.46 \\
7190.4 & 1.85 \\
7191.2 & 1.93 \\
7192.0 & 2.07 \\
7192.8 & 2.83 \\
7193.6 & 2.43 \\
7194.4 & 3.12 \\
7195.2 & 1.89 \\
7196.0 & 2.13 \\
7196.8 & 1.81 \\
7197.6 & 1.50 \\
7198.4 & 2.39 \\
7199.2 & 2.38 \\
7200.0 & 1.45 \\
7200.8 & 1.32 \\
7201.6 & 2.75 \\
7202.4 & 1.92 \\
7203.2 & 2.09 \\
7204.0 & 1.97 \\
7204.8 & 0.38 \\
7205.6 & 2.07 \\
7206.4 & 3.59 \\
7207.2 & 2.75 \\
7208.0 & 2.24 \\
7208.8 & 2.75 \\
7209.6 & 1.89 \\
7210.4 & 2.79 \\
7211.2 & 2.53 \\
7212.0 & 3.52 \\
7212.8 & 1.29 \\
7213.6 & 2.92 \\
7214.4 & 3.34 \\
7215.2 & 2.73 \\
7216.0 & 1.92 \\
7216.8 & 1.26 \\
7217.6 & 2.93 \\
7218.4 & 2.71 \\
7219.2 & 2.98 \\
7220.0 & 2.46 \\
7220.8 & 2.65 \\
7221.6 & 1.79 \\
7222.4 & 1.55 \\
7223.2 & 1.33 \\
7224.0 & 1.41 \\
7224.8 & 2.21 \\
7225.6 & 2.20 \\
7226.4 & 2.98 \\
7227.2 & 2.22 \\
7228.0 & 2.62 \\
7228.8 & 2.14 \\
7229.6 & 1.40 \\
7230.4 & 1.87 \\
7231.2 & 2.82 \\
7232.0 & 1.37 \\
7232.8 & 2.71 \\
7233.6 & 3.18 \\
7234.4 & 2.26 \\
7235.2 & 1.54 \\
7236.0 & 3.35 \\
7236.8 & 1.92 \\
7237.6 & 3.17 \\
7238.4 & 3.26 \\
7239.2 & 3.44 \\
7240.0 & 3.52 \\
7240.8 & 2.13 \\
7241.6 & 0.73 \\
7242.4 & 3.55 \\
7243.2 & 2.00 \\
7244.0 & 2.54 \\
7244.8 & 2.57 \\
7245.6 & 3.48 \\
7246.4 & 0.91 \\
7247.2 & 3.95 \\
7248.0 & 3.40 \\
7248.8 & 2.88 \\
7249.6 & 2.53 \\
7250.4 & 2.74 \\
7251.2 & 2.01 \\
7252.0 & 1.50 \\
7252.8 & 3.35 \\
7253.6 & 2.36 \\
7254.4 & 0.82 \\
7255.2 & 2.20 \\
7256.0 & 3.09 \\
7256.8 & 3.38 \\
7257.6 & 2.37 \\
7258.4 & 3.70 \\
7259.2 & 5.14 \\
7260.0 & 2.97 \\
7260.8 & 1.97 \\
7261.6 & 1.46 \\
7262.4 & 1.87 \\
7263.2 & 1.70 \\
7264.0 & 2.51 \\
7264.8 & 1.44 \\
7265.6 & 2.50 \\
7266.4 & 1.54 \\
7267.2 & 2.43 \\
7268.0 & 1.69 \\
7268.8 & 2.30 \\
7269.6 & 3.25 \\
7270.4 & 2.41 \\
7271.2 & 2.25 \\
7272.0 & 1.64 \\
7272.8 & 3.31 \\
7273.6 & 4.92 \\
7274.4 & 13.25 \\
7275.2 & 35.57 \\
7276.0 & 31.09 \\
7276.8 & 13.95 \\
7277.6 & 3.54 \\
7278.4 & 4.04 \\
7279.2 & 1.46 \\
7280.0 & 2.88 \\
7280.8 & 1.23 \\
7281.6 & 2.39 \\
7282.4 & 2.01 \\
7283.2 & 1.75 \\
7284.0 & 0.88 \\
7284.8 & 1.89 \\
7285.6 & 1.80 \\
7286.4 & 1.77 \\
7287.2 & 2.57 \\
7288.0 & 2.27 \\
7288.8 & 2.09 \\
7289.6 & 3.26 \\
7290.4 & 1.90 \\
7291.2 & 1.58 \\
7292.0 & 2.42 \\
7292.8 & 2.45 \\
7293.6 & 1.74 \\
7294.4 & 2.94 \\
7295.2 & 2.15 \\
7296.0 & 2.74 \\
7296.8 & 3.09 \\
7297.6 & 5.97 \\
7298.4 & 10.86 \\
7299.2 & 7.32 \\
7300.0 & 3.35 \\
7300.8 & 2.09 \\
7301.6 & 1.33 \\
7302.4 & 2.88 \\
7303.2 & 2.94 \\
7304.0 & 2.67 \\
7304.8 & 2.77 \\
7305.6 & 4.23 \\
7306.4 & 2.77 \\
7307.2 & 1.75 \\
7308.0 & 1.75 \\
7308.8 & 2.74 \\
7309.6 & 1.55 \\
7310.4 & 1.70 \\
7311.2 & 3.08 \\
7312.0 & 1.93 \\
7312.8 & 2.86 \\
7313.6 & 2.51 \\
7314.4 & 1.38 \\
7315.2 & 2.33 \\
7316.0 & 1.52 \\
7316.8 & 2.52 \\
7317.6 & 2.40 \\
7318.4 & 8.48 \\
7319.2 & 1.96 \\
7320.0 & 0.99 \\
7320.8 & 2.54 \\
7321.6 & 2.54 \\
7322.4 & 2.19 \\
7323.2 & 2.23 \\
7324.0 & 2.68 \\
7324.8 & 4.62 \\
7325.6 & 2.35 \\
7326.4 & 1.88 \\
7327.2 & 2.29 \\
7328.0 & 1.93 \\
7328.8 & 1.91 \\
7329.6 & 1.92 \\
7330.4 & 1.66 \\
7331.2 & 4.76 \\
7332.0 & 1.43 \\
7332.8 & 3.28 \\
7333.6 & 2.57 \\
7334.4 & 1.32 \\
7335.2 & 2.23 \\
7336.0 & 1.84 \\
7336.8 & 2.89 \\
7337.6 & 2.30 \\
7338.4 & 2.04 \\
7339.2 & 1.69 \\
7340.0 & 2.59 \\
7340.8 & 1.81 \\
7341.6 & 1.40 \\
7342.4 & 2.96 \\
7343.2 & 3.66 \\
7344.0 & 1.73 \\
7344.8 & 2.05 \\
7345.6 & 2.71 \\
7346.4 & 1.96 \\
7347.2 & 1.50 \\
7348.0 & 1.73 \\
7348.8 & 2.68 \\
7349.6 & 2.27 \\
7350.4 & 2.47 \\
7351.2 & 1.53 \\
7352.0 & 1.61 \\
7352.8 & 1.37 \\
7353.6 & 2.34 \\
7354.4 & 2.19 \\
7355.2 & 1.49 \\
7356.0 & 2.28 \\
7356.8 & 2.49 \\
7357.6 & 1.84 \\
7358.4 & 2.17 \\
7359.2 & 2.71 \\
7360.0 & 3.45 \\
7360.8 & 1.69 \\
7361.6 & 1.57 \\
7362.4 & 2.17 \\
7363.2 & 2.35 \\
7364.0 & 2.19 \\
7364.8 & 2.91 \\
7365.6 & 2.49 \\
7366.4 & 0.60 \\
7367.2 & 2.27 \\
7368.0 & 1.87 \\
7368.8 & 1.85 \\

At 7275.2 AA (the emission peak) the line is Halpha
